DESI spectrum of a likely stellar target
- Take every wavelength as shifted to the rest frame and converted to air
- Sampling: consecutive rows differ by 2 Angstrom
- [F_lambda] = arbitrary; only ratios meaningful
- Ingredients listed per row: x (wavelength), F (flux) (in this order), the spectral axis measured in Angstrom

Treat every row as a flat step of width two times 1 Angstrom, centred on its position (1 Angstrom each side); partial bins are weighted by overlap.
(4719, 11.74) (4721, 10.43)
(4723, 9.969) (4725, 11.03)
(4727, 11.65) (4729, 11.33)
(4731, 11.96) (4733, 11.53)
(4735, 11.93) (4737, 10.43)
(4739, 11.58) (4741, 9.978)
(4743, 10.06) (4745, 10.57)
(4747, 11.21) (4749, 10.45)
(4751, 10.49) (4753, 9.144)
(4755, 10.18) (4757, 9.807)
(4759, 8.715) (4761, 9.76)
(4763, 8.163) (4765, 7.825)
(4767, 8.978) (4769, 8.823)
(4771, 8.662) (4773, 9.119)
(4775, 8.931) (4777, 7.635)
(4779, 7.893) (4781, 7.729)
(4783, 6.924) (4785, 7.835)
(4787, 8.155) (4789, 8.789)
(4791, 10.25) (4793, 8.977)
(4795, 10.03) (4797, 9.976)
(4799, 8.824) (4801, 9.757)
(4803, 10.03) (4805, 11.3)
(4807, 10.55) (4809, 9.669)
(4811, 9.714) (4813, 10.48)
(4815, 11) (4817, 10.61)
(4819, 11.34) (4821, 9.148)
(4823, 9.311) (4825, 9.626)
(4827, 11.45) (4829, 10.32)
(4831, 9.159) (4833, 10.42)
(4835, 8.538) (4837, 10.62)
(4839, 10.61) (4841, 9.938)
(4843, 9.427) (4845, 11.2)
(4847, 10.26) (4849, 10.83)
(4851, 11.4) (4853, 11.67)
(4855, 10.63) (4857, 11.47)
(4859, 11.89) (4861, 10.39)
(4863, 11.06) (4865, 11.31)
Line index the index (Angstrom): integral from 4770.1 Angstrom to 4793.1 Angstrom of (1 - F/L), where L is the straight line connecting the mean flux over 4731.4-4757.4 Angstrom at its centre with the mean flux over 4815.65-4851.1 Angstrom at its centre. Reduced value 4.5 Angstrom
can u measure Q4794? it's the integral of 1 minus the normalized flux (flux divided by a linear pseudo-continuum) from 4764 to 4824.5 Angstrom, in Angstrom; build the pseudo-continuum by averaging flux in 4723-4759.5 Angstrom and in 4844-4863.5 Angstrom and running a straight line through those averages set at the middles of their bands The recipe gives 8.9 Angstrom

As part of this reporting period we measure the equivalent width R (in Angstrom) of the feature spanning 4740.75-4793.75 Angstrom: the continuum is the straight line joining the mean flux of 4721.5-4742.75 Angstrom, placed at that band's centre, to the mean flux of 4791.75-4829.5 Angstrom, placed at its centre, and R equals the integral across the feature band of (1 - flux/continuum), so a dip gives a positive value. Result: 7.9 Angstrom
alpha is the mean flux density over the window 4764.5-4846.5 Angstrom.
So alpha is 9.52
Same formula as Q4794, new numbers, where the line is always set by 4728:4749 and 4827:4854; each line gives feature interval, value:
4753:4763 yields 1.4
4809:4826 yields 0.6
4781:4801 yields 3.4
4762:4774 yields 2.5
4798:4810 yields 0.7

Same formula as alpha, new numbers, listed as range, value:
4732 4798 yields 9.41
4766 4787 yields 8.25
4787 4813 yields 9.78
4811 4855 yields 10.3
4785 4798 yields 9.25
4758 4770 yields 8.71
